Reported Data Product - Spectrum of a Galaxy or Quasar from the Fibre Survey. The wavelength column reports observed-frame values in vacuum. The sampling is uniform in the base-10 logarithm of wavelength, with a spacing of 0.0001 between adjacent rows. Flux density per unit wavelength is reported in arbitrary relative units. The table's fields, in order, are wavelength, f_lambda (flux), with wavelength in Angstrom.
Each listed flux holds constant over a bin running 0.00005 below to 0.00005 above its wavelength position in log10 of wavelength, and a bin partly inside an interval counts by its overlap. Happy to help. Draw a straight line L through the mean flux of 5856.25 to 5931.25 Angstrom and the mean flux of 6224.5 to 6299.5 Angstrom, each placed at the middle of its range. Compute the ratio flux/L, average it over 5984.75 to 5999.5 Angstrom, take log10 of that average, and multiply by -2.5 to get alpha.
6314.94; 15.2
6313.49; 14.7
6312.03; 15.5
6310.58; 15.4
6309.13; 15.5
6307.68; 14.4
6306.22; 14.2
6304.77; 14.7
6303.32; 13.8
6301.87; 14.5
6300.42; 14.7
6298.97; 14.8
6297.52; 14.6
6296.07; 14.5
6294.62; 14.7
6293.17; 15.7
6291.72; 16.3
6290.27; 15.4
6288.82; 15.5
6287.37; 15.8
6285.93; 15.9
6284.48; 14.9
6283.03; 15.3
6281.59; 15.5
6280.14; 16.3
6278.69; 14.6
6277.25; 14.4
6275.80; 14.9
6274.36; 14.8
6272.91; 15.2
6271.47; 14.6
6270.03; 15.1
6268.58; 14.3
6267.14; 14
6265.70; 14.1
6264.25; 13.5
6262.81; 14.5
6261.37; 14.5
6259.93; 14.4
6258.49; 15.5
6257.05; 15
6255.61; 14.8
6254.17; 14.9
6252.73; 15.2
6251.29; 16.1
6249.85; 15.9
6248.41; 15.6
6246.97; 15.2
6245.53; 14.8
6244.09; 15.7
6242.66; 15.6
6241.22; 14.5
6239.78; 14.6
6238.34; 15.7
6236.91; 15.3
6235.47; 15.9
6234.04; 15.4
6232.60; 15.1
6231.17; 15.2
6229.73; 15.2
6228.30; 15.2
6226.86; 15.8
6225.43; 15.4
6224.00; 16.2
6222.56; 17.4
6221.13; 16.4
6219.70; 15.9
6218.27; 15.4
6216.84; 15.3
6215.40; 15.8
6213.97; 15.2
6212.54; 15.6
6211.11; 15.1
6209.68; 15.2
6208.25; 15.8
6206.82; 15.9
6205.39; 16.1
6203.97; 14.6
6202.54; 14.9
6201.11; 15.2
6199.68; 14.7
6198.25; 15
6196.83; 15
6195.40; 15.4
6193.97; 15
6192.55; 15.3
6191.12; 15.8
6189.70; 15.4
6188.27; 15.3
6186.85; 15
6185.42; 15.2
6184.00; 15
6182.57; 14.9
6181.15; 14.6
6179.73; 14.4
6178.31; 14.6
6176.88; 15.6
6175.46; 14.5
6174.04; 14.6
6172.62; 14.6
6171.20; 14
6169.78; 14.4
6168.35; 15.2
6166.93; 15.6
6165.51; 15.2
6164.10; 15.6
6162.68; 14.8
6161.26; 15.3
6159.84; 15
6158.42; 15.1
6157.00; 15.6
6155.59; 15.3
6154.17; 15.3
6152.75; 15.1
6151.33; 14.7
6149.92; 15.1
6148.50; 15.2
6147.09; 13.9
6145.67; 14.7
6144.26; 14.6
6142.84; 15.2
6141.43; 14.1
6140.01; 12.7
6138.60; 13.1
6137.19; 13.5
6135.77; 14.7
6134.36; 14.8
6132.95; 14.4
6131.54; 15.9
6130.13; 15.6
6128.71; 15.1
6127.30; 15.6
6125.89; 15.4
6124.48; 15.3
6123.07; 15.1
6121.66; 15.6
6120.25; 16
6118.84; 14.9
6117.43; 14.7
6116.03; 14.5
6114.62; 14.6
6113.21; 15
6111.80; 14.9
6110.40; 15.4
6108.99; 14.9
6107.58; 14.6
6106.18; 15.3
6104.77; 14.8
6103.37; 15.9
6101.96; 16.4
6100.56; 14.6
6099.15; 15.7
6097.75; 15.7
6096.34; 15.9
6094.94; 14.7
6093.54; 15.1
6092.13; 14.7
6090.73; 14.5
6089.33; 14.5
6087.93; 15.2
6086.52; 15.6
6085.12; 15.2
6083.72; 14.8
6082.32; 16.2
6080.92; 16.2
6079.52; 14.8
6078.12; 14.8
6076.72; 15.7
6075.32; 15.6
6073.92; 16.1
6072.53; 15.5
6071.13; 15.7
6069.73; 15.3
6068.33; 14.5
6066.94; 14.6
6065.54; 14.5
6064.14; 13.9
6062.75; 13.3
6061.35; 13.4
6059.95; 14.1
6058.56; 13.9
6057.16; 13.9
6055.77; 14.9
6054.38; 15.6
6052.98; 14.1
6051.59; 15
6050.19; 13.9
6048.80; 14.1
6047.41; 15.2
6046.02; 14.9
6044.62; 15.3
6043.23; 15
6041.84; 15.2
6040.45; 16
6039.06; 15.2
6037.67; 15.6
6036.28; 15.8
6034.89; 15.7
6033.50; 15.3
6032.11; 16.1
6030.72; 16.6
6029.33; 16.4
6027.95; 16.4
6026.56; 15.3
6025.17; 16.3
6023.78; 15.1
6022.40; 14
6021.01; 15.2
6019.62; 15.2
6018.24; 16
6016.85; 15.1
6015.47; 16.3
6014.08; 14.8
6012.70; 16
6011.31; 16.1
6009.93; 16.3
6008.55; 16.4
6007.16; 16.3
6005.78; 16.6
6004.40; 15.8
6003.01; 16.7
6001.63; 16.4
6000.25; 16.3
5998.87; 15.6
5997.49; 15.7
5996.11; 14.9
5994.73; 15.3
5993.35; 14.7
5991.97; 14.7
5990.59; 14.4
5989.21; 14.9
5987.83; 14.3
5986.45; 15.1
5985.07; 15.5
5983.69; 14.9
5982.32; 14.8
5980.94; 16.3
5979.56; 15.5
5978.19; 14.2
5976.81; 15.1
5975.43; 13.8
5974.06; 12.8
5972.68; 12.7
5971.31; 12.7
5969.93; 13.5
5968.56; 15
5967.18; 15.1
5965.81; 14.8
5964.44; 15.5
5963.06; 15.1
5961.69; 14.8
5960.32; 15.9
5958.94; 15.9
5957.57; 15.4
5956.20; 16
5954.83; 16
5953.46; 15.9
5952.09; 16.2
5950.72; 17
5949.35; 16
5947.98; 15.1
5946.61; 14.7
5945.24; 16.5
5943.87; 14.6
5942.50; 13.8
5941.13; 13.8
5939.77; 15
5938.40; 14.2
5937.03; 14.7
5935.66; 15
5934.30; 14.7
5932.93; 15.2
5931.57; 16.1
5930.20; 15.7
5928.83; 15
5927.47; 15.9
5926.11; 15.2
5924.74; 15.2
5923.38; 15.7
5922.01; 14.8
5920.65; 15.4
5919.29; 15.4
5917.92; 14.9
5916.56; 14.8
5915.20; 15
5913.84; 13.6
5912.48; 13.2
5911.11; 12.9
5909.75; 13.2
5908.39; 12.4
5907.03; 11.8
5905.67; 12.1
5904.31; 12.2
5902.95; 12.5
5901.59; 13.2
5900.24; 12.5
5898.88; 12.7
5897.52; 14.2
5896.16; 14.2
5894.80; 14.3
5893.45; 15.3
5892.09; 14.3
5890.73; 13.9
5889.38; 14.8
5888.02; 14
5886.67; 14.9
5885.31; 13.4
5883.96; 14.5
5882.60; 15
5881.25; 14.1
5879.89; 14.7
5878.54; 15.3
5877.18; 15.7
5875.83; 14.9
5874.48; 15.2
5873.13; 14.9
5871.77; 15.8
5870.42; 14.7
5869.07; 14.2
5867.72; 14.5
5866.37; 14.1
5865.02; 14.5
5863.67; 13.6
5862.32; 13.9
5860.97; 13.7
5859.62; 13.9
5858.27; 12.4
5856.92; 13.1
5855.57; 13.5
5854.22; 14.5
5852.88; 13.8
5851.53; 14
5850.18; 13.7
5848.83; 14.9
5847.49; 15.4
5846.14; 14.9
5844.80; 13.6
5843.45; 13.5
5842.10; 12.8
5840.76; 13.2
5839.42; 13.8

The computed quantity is -0.04 mag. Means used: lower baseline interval 14.2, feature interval 15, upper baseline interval 15.1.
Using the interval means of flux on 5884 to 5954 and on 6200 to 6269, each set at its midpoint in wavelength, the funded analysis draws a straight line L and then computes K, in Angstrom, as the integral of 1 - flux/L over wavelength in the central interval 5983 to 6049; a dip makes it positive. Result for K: -3.7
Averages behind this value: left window 14.5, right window 15.3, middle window 15.5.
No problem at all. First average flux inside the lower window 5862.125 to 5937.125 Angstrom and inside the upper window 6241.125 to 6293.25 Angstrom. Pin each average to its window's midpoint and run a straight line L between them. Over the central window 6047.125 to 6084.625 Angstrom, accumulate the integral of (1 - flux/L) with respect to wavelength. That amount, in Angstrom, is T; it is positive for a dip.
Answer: -0.3 Angstrom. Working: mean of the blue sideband 14.4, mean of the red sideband 15.1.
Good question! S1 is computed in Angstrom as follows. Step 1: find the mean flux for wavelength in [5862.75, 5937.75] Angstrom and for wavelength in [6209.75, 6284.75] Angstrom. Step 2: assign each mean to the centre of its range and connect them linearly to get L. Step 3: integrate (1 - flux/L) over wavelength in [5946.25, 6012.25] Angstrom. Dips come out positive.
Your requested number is -3.2 Angstrom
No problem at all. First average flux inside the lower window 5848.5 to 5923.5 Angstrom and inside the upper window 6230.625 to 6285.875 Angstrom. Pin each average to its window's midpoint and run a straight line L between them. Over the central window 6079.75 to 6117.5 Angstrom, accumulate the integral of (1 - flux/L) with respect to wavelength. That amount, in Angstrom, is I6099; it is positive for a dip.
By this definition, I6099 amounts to -1.4 Angstrom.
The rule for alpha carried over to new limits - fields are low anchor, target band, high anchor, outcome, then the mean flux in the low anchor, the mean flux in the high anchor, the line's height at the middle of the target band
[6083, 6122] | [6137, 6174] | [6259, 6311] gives 0.023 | 15.1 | 14.9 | 15.1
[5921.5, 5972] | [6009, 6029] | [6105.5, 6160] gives -0.039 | 15.2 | 14.9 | 15.1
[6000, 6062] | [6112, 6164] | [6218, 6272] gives 0.031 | 15.4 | 15.2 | 15.3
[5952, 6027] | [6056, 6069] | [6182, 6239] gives 0.094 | 15.3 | 15.4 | 15.3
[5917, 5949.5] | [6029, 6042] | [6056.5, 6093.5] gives -0.061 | 15.1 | 14.9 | 14.9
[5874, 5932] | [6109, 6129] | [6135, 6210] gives -0.026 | 14.3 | 14.9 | 14.8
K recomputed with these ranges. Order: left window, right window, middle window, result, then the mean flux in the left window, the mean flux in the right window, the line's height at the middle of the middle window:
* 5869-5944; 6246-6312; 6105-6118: -0.2 Angstrom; 14.4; 15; 14.7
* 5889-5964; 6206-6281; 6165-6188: 0.4 Angstrom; 14.6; 15.2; 15.1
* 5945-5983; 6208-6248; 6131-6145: 1.0 Angstrom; 15.1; 15.5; 15.3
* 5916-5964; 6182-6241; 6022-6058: 0.2 Angstrom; 15.3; 15.4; 15.3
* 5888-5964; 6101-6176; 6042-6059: 0.1 Angstrom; 14.6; 14.9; 14.8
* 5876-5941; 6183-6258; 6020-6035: -1.0 Angstrom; 14.3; 15.4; 14.7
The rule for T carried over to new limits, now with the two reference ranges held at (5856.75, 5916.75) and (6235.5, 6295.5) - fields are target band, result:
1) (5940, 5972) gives -2.3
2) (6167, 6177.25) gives 0.1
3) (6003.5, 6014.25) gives -1.3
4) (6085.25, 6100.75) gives -0.6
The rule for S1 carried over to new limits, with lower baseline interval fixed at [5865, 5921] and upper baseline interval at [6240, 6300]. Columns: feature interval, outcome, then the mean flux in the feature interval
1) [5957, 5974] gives -0.4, 14.6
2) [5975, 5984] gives -0.4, 15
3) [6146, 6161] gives -0.3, 15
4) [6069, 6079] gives -0.7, 15.5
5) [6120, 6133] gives -0.7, 15.4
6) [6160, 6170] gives -0.3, 15.2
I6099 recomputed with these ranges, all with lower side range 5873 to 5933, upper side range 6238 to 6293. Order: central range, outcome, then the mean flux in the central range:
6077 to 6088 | -0.5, 15.4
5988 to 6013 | -2.0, 15.7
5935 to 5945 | -0.1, 14.5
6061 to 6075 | -0.1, 14.7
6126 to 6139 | 0.0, 14.8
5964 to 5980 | 0.3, 14.2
